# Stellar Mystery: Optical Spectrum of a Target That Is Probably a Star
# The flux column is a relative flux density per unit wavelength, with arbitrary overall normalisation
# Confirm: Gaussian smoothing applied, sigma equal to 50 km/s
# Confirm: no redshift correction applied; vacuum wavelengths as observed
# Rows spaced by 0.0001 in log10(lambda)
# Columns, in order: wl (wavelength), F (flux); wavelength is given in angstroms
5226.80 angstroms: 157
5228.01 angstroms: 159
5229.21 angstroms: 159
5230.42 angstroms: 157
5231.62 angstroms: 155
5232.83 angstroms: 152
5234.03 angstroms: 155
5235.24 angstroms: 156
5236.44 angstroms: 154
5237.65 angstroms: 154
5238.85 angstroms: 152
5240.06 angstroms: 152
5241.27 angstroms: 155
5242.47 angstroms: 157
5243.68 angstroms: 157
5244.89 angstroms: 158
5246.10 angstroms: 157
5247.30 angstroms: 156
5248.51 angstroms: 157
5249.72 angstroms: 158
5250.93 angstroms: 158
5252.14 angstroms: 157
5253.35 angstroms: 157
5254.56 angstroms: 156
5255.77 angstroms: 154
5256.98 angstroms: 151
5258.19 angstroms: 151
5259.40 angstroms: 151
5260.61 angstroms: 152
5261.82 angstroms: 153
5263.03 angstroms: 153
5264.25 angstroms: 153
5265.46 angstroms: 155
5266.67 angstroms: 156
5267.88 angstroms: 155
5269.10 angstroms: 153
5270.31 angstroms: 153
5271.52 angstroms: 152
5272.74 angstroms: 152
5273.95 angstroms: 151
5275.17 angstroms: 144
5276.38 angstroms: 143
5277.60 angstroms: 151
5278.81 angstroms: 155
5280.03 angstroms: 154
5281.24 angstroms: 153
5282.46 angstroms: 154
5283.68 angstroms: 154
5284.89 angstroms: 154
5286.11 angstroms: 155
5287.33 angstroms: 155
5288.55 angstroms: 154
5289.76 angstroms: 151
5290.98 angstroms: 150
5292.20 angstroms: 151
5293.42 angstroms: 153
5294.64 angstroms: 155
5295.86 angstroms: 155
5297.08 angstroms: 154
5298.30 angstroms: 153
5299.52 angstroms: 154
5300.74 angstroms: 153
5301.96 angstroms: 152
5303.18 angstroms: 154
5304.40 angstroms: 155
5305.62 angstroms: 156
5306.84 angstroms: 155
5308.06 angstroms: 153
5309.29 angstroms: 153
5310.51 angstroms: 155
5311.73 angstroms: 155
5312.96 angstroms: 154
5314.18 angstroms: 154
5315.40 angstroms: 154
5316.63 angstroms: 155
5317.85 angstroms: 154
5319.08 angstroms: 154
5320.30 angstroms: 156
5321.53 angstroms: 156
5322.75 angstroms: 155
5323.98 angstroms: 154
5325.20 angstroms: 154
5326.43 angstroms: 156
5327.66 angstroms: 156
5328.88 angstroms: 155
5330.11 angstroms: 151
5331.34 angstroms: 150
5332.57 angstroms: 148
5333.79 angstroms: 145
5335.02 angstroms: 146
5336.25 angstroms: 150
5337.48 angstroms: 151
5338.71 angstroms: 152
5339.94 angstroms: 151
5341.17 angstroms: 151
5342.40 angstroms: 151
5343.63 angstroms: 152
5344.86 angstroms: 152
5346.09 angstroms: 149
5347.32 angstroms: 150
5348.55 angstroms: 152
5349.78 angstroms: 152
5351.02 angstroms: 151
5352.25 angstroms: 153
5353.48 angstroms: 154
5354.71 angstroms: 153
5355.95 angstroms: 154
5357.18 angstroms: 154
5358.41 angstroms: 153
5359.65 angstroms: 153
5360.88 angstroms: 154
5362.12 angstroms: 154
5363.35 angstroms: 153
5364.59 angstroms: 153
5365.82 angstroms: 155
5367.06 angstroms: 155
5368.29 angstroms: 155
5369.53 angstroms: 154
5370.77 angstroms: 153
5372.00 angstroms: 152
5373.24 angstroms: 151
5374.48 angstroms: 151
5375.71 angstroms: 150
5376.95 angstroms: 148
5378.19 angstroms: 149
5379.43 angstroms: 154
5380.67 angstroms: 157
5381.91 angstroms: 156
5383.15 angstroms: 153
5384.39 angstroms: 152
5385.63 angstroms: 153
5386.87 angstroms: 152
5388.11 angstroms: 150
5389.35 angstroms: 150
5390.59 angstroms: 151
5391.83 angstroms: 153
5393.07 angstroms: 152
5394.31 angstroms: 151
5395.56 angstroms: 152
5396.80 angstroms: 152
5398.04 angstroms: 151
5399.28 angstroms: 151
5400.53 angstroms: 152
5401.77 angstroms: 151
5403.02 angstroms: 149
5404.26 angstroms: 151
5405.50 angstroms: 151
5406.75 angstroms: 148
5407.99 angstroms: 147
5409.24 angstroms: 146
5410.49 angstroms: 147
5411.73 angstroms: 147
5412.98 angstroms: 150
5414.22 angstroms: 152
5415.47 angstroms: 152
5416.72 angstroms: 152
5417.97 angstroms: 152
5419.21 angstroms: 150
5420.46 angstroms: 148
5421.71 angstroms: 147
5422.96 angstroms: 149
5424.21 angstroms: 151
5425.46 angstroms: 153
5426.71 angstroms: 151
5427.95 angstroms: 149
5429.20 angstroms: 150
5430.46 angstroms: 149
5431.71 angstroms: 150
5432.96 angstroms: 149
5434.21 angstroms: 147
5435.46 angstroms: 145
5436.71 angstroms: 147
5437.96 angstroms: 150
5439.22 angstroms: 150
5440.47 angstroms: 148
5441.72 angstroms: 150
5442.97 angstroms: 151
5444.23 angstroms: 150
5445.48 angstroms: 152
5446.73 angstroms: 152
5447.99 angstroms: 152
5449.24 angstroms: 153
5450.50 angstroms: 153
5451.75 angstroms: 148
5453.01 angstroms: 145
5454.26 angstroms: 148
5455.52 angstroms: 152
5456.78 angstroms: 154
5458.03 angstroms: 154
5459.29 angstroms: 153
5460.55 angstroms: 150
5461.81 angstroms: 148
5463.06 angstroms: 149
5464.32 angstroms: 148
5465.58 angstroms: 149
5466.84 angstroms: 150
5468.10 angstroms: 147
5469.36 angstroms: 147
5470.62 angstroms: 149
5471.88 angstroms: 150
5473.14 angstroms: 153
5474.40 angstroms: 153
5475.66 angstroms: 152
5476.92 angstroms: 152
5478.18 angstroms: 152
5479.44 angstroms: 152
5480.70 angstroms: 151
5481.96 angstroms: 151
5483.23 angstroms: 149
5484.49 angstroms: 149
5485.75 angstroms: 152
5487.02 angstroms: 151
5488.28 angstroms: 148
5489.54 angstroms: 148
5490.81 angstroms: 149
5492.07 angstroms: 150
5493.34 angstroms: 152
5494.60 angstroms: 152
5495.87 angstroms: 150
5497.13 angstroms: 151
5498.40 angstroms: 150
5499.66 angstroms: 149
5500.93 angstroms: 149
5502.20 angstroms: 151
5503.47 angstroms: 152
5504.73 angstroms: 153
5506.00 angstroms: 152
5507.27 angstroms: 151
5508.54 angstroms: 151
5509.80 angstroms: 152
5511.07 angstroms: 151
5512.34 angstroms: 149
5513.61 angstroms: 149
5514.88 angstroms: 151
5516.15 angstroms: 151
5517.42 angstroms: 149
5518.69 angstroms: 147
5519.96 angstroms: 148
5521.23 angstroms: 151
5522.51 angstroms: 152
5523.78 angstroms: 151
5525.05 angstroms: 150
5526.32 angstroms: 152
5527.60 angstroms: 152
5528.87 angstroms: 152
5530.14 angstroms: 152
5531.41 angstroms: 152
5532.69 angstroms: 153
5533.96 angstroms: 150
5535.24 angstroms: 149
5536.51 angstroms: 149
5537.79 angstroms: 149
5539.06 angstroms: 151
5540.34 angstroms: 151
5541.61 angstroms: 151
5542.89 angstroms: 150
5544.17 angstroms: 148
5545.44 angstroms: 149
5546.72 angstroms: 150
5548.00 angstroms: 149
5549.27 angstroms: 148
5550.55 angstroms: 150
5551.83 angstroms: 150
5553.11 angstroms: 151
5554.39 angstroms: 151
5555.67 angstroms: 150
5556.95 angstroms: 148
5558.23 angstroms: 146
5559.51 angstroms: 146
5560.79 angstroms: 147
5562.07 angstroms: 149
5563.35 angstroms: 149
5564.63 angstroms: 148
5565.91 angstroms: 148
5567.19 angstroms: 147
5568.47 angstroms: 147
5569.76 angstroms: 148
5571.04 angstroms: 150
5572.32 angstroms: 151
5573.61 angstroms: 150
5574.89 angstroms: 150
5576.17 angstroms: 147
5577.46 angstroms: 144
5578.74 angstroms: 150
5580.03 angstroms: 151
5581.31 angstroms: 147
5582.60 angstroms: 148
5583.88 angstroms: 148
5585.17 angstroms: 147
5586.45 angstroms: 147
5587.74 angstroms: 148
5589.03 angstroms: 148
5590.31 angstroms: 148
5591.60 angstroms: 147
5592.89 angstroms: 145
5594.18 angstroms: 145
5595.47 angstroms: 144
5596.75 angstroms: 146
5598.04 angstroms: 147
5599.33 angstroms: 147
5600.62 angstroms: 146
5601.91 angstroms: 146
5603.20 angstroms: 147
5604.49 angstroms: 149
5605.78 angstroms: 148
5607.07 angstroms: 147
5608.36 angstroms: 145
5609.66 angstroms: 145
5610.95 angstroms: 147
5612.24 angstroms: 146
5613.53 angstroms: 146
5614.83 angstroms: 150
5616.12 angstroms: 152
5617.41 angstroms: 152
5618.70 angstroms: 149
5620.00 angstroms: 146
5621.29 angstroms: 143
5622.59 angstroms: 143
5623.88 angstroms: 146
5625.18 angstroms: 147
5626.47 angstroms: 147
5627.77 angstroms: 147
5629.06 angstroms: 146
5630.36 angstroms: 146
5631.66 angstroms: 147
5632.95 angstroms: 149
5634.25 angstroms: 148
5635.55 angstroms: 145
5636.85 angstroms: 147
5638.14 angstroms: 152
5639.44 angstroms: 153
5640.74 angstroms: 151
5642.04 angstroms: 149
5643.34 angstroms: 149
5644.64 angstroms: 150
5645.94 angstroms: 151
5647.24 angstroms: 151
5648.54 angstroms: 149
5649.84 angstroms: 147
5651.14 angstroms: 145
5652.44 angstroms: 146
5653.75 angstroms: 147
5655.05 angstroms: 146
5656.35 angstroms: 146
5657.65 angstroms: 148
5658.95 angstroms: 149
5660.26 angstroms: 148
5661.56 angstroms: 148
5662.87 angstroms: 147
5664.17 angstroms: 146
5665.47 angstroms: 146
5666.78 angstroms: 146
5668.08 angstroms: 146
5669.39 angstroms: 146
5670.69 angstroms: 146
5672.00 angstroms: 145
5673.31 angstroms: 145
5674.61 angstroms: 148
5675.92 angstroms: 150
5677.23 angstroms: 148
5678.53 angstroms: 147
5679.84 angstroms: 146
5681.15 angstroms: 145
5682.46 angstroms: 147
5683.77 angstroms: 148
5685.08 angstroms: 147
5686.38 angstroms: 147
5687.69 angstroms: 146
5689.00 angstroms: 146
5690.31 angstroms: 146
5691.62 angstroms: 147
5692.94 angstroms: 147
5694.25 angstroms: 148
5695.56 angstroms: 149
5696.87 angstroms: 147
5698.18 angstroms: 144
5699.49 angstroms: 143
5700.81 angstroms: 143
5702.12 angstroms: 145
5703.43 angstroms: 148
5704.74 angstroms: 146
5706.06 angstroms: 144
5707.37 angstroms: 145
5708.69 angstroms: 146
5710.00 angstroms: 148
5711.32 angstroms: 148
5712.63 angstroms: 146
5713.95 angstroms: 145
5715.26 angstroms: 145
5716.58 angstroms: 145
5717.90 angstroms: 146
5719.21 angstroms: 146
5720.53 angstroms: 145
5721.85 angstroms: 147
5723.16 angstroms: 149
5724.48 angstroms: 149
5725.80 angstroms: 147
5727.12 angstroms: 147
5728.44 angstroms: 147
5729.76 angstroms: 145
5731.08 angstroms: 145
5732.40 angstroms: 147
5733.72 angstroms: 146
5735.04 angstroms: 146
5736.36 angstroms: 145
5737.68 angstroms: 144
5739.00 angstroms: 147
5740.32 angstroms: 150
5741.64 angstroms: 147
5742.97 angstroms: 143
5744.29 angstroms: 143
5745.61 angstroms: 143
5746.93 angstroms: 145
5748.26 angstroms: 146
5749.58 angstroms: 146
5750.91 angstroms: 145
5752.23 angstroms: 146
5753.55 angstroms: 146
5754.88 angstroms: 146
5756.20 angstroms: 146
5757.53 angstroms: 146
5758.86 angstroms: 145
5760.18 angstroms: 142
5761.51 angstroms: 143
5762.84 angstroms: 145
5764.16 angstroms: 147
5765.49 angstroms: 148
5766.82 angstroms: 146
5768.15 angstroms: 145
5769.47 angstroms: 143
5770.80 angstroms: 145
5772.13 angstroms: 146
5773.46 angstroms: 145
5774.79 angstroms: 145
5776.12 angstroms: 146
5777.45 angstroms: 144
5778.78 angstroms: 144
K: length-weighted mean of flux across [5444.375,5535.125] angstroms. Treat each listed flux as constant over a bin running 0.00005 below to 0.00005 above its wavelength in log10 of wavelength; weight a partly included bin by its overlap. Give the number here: 151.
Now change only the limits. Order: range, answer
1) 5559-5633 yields 147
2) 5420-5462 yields 150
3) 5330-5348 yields 150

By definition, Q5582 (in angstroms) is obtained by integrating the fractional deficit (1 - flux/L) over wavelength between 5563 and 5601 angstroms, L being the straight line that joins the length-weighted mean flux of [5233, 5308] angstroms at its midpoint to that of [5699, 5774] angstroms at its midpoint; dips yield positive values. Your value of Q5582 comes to 0.2 angstroms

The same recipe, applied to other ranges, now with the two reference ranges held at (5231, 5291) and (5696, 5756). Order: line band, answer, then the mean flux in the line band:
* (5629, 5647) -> -0.19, 149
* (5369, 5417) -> 0.13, 151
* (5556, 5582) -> 0.06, 148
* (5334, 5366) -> 0.07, 152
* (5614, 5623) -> -0.02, 148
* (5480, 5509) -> -0.13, 150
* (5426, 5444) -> 0.21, 149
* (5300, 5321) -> -0.18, 154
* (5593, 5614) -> 0.23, 146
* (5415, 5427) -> 0.04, 150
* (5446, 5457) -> -0.01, 151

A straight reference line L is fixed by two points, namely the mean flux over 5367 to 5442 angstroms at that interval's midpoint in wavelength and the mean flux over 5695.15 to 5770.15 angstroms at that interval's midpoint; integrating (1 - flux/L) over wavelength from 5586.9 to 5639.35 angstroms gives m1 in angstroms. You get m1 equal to 0.2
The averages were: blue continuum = 151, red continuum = 146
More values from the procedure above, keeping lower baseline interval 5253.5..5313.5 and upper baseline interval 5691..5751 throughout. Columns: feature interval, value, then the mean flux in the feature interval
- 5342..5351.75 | 0.1 angstroms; 151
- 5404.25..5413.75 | 0.2 angstroms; 148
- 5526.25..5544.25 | -0.2 angstroms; 151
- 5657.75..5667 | 0.0 angstroms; 147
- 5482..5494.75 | 0.0 angstroms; 150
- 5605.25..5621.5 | 0.0 angstroms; 148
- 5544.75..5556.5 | -0.1 angstroms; 150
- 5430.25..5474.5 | 0.1 angstroms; 150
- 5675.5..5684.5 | 0.0 angstroms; 147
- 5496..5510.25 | -0.1 angstroms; 151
